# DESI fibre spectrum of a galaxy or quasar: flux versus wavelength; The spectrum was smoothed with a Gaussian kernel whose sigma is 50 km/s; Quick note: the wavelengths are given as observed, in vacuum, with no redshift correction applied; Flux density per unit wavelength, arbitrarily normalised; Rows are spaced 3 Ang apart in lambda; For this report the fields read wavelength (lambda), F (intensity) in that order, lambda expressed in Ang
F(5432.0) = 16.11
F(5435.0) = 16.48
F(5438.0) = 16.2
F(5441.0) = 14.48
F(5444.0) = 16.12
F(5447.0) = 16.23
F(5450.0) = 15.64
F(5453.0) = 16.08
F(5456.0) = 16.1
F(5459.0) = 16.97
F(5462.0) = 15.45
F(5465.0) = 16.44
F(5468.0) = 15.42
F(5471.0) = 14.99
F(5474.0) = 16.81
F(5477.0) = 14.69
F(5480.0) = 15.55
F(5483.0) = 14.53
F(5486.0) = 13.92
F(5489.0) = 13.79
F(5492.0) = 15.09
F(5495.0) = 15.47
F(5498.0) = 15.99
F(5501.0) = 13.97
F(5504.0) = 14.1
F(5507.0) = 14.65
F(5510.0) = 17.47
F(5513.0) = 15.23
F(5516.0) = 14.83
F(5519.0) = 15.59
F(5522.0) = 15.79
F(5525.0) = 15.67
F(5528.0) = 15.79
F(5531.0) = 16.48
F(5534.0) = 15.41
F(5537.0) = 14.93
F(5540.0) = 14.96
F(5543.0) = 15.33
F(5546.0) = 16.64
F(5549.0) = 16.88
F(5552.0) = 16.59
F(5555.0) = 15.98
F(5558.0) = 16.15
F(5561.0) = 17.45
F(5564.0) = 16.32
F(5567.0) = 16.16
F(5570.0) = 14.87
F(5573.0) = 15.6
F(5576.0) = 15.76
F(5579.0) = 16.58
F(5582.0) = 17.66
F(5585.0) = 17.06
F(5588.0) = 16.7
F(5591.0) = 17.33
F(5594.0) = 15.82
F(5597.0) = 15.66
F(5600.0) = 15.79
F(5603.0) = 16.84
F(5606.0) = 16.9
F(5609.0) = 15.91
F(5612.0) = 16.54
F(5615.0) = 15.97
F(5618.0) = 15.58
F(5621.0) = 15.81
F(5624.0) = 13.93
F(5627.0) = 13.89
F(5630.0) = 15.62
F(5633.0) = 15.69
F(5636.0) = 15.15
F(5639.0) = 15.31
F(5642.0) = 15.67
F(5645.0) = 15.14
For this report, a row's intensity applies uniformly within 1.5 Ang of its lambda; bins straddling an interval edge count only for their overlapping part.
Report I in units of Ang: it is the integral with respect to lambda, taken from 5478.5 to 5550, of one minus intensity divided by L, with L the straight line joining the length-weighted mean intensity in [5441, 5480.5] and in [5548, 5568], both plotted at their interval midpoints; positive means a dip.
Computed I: 3.9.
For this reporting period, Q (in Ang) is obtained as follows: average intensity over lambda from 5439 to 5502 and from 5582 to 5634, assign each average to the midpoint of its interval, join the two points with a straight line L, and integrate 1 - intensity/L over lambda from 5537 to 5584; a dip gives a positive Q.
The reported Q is -1.08 Ang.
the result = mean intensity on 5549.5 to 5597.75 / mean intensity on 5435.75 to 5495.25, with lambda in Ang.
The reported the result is 1.1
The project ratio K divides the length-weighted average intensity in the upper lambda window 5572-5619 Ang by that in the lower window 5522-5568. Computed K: 1.0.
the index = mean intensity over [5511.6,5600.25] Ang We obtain 16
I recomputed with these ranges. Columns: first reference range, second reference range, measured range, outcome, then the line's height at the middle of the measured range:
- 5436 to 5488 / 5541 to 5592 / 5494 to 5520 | 1.1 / 15.9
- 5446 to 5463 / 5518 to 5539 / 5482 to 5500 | 1.2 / 15.9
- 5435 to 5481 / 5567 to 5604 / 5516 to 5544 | 1.0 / 16.1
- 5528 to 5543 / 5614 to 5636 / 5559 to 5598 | -2.7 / 15.3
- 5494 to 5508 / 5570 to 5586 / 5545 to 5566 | -0.9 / 15.9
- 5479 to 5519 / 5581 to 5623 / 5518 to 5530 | -0.3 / 15.3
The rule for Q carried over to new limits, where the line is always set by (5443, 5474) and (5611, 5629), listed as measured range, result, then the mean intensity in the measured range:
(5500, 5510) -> 0.66 Ang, 14.7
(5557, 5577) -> -0.71 Ang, 16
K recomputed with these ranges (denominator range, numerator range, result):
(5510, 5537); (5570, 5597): 1.05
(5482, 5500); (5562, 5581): 1.08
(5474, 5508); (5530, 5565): 1.09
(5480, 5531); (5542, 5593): 1.08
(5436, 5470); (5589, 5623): 1.02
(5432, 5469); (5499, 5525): 0.95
